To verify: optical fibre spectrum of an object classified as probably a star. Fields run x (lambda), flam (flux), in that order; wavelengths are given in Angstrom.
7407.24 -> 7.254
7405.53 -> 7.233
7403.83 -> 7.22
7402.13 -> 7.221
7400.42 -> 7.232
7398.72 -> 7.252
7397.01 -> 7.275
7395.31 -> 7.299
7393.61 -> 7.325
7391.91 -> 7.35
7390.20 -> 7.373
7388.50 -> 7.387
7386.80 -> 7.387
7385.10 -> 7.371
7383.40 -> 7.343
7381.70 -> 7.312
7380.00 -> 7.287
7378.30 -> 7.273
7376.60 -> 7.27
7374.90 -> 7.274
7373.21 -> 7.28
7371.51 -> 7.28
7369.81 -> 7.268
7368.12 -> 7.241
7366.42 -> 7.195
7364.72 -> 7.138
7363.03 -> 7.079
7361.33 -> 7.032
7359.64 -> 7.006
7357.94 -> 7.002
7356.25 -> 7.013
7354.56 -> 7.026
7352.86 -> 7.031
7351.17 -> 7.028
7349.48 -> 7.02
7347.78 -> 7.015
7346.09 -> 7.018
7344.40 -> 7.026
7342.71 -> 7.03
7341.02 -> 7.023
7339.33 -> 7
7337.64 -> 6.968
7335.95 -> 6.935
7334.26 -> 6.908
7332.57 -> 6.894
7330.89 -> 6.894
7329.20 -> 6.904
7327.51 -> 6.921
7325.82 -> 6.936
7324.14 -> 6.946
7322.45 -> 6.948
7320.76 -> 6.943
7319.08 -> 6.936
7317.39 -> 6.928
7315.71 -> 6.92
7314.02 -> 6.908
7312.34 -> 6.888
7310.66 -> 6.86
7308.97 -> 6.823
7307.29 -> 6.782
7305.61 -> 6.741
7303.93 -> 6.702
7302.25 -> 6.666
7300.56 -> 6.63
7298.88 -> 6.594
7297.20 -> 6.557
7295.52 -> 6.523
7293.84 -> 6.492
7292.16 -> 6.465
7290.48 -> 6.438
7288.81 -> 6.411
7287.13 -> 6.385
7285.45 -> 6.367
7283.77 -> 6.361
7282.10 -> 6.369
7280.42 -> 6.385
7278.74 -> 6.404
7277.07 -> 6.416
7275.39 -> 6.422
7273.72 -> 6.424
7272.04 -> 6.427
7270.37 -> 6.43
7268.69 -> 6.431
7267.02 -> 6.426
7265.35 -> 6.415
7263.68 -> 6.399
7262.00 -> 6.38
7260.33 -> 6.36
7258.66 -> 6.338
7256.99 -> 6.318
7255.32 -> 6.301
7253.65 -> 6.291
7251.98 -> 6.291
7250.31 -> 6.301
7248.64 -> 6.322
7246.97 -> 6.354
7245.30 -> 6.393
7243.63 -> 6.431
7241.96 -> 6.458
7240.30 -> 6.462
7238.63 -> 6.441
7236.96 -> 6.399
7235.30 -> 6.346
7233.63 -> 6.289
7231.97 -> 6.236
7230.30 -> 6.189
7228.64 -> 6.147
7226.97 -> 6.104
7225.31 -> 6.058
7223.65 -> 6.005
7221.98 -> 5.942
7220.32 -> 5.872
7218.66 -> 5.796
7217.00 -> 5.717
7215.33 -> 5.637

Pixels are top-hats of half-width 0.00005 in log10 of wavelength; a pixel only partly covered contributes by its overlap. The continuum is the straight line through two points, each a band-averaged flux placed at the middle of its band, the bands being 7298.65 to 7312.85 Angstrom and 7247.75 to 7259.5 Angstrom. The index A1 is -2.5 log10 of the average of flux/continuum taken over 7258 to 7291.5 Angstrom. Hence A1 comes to 0.01 mag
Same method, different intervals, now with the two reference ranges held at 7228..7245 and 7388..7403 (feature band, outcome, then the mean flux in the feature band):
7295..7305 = 0.018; 6.62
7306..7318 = -0.011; 6.87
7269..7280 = 0.026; 6.42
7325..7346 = -0.003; 6.96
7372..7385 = -0.015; 7.3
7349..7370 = 0.000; 7.08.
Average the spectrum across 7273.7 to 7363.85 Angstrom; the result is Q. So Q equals 6.79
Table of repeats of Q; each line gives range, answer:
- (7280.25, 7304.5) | 6.49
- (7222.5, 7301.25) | 6.37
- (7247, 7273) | 6.36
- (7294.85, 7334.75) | 6.82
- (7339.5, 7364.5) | 7.03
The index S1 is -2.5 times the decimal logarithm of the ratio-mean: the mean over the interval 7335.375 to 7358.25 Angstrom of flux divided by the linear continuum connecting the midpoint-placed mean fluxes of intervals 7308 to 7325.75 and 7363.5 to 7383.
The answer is 0.01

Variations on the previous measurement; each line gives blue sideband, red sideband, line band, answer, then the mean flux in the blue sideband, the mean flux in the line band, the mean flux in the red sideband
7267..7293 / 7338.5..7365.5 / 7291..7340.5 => -0.02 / 6.41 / 6.81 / 7.03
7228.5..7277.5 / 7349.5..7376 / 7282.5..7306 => 0.02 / 6.36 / 6.52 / 7.13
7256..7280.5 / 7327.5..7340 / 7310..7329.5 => -0.02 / 6.4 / 6.92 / 6.93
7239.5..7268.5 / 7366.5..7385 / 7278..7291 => 0.04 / 6.37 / 6.39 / 7.28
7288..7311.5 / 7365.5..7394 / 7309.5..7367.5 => 0.00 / 6.62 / 6.98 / 7.3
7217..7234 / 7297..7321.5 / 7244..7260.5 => -0.01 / 6.04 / 6.33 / 6.8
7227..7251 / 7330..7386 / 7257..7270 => 0.02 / 6.33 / 6.39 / 7.11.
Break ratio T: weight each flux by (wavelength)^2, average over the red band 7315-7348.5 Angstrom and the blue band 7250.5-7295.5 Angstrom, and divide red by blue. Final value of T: 1.1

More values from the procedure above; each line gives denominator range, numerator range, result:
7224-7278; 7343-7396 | 1.17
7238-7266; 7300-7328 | 1.09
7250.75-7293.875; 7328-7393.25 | 1.14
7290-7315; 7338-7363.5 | 1.07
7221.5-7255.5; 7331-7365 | 1.15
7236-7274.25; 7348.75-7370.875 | 1.14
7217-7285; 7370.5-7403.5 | 1.20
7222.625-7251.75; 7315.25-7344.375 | 1.13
